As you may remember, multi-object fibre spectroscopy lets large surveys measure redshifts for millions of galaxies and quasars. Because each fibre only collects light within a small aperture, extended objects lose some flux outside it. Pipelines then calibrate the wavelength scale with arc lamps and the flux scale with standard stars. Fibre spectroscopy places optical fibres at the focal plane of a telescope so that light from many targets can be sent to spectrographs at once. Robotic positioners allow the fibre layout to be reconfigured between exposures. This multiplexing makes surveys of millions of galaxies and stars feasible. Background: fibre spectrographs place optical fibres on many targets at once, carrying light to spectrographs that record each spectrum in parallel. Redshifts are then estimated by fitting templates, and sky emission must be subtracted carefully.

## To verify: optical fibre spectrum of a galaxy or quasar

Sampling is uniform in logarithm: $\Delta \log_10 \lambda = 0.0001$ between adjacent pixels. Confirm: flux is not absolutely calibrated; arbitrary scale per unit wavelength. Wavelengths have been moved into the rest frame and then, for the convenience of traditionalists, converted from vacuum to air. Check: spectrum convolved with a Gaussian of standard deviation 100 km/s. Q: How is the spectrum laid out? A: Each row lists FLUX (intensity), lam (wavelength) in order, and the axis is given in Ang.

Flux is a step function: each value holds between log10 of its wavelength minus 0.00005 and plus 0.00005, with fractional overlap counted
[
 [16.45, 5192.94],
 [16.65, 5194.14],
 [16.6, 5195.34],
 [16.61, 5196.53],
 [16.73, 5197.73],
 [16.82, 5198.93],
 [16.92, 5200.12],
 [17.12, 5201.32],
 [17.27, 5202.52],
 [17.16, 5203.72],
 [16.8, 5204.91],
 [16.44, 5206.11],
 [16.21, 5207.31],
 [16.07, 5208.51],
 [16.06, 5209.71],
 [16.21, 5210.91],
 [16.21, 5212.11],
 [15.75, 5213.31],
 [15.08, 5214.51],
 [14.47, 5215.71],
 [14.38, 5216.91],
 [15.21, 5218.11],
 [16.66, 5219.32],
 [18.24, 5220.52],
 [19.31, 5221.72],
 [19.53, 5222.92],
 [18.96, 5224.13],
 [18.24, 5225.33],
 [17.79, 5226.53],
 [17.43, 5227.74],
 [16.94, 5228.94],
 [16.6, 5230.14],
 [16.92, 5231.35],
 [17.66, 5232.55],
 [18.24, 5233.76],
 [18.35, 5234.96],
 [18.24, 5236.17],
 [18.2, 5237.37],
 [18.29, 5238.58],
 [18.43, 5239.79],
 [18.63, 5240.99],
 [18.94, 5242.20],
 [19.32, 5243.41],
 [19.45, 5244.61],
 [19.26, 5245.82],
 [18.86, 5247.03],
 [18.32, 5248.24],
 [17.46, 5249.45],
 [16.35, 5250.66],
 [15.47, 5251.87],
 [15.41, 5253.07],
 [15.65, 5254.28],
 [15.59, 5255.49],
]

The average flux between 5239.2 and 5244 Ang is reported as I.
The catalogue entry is 18.8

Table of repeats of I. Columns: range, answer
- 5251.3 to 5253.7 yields 15.5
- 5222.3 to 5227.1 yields 18.6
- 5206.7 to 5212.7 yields 16.1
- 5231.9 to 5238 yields 18.1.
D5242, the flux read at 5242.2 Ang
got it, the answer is 18.94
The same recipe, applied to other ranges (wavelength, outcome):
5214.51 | 15.08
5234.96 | 18.35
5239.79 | 18.43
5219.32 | 16.66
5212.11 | 16.21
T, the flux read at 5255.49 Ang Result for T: 15.59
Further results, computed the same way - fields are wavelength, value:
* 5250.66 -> 16.35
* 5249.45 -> 17.46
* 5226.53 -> 17.79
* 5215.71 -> 14.47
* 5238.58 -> 18.29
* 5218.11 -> 15.21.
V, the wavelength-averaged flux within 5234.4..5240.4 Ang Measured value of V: 18.3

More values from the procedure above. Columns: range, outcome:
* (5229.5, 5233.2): 17.1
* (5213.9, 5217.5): 14.7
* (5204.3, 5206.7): 16.7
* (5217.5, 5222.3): 17.3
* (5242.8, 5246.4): 19.4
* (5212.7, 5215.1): 15.4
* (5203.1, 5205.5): 17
